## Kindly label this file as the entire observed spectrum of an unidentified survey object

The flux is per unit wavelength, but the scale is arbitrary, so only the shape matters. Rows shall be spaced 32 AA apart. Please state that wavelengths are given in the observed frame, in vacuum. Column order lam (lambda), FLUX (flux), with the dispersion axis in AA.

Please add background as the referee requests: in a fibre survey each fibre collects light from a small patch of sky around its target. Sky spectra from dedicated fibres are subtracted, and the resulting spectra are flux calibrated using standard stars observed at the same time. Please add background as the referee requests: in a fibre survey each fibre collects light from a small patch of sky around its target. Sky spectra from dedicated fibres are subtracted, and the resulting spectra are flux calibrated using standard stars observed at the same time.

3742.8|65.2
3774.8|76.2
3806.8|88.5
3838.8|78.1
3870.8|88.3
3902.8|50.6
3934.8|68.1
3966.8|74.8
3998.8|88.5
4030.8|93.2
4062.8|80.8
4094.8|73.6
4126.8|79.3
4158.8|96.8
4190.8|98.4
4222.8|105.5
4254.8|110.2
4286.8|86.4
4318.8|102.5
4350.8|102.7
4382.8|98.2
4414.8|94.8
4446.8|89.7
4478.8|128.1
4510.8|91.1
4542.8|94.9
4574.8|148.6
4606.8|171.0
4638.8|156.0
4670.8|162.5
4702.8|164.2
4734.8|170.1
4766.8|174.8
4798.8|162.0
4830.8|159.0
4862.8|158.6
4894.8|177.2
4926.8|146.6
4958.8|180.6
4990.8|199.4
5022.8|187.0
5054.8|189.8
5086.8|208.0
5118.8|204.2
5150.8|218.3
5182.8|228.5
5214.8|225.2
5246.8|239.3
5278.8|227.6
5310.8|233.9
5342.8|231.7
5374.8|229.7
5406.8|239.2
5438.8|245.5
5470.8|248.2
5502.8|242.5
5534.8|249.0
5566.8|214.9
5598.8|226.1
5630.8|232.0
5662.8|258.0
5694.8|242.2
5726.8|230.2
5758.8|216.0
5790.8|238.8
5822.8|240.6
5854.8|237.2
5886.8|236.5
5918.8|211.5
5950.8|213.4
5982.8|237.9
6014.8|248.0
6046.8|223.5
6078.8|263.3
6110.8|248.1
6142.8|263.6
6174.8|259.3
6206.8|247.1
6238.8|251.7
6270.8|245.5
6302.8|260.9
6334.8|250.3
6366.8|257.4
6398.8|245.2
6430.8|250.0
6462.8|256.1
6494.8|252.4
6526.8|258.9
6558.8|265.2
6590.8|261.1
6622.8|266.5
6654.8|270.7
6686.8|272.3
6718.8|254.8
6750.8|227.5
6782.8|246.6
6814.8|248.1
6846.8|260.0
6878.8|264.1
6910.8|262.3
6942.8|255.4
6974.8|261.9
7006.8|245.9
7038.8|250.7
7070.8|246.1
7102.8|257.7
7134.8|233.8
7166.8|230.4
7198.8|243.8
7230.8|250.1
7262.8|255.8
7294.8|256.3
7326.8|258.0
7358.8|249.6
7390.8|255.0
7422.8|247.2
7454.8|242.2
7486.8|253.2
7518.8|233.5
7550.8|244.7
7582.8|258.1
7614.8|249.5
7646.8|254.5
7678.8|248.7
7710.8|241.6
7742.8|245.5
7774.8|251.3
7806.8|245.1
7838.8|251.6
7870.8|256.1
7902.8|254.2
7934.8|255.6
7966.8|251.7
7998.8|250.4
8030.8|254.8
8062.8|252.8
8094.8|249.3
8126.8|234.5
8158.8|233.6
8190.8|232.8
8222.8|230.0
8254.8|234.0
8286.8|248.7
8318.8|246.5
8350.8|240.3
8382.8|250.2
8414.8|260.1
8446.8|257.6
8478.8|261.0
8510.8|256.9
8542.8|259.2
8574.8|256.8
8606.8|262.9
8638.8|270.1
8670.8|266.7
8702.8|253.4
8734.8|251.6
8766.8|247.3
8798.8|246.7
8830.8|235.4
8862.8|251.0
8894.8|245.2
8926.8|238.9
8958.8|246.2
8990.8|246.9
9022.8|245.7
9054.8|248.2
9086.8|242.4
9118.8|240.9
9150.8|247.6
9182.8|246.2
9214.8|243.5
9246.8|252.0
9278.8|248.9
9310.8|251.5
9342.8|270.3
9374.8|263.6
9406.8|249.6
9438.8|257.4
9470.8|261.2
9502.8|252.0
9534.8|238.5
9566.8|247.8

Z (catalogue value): 0.15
